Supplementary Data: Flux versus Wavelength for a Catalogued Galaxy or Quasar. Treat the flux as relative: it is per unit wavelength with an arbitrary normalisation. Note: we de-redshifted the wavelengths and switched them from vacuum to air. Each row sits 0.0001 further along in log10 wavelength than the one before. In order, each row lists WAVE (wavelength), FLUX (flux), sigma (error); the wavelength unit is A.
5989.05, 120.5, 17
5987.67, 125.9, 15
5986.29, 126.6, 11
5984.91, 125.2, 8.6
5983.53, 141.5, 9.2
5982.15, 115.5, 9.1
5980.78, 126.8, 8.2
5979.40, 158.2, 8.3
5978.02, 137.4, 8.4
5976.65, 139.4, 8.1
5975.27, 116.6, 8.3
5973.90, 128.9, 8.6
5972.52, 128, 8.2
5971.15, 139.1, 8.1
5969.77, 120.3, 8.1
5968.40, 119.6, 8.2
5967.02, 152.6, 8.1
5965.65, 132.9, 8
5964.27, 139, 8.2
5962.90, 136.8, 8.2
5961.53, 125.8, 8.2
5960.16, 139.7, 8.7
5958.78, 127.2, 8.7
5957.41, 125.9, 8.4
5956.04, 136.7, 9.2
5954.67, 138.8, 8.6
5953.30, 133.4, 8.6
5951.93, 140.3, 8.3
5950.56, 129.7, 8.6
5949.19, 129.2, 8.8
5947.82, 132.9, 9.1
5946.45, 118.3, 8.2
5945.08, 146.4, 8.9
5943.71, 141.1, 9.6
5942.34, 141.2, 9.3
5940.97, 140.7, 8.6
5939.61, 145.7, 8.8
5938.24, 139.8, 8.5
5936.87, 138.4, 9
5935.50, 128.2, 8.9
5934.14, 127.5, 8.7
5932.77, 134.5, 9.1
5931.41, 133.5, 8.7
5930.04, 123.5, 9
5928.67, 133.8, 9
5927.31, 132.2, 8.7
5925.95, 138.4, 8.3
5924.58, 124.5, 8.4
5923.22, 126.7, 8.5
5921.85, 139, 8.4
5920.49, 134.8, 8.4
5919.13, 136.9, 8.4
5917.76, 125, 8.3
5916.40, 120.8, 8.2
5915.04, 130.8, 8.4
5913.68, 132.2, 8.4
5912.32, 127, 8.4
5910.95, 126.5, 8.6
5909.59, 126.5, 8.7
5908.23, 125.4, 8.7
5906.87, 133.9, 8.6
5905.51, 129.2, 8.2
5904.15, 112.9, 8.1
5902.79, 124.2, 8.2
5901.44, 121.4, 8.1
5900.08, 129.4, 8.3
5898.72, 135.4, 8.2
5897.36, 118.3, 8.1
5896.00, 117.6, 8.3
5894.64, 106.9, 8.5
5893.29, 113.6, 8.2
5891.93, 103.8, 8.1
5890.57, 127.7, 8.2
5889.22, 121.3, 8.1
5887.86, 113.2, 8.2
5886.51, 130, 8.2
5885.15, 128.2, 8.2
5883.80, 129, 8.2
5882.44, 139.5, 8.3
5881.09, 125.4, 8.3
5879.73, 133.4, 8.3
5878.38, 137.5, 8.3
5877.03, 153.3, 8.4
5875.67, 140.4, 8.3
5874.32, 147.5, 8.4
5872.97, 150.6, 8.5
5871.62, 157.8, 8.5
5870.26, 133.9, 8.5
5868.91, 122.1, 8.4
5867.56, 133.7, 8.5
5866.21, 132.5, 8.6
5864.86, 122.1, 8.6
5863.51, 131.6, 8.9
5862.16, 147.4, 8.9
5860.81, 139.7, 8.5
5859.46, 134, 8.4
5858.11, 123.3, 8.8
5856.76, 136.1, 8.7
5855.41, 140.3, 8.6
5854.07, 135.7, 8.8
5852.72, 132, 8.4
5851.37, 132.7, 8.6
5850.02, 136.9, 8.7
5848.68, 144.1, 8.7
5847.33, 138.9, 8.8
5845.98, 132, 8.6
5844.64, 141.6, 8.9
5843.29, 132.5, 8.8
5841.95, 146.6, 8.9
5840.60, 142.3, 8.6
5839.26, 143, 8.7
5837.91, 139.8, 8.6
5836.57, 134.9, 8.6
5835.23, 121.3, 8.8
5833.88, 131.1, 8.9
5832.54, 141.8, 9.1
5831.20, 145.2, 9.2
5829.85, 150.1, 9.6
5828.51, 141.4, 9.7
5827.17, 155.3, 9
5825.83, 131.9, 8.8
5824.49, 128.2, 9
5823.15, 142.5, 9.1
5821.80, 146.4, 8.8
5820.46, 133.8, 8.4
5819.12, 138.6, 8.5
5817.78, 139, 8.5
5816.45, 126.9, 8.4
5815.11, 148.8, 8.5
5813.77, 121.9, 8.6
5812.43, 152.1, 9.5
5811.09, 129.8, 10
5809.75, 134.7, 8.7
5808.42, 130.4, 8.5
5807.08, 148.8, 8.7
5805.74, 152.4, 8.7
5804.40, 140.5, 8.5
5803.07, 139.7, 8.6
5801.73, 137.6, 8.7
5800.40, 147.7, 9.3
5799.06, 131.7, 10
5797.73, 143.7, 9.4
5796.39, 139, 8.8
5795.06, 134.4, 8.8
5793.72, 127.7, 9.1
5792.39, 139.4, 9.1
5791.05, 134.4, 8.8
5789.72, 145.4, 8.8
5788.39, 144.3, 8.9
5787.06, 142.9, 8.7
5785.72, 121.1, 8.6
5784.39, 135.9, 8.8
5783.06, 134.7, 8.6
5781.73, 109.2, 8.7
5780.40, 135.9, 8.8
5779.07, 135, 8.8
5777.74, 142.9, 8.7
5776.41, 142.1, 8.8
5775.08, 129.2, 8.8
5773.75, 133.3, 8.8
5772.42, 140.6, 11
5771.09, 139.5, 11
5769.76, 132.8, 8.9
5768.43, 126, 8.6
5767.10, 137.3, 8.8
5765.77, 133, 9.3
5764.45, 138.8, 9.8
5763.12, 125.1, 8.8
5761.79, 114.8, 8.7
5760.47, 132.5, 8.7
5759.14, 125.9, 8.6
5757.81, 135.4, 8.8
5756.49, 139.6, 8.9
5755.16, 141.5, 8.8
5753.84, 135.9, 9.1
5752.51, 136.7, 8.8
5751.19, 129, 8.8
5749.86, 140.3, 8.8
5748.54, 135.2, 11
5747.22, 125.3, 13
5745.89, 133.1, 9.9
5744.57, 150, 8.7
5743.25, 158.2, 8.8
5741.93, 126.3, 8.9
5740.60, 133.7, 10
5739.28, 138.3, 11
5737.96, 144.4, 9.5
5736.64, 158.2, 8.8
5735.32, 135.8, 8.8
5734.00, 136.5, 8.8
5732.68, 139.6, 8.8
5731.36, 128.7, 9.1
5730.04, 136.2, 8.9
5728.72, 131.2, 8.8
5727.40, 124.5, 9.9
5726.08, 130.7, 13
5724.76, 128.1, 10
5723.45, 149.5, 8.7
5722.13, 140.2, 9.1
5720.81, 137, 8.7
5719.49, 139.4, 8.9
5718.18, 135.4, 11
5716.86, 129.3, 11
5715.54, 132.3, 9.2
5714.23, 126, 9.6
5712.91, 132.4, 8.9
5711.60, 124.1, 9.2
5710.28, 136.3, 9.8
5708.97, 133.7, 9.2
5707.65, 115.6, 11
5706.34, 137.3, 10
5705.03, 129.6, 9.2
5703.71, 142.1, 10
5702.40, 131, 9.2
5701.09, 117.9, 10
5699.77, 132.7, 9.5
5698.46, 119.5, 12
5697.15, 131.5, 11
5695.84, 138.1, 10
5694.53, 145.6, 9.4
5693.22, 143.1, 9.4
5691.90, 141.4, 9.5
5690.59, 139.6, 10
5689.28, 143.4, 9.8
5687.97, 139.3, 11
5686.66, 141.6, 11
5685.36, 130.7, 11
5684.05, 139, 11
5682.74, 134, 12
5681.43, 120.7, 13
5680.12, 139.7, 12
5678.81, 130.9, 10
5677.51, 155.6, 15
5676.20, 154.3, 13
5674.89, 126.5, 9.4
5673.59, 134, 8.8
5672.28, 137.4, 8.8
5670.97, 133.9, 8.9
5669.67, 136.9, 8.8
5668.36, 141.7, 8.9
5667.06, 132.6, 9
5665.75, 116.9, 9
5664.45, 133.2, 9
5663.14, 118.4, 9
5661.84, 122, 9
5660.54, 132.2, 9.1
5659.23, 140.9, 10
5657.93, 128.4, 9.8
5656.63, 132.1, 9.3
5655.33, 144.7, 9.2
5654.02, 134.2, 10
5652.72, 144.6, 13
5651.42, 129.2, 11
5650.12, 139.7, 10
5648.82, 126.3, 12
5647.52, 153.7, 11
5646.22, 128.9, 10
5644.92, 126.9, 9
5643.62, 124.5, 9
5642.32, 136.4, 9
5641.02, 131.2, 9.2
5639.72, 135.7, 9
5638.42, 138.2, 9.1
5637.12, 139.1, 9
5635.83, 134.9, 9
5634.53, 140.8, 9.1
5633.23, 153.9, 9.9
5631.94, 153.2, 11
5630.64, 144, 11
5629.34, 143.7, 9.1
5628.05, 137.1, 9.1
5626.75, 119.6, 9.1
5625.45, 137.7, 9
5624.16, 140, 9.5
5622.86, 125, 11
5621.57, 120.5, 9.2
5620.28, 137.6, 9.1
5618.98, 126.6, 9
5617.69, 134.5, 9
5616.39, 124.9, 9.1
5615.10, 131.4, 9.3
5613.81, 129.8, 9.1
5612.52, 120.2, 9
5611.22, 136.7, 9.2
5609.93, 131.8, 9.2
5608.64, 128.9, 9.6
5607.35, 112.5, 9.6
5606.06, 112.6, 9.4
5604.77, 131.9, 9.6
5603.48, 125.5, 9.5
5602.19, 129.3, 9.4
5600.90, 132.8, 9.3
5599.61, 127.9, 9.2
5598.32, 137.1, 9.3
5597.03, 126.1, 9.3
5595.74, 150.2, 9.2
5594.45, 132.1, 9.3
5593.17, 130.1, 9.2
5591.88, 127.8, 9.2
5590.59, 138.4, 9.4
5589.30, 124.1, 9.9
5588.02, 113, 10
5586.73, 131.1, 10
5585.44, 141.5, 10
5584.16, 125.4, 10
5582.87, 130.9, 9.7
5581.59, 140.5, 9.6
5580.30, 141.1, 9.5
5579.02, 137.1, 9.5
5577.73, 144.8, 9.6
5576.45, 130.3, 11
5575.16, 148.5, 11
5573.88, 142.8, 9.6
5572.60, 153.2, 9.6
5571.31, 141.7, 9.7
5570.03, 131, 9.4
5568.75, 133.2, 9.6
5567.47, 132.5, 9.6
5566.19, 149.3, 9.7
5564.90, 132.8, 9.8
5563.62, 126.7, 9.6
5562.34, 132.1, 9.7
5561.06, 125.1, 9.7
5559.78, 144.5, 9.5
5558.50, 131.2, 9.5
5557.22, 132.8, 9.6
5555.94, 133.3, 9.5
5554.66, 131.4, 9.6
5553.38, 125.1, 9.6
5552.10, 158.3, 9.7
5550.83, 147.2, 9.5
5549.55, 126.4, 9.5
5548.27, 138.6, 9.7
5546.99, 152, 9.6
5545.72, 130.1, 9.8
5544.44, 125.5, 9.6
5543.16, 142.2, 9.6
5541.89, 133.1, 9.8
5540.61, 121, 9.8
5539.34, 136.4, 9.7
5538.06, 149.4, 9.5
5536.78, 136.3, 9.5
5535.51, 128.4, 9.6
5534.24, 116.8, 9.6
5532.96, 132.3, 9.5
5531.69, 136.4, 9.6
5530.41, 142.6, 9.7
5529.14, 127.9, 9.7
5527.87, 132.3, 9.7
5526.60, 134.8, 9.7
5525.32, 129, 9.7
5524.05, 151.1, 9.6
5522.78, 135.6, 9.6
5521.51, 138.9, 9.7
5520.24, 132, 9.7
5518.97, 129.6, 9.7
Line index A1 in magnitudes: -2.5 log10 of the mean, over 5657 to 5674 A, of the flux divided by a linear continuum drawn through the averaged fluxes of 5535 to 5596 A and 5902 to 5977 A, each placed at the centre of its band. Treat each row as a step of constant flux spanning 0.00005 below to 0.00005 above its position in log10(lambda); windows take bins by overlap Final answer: 0.026 mag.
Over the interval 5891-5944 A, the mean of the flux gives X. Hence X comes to 129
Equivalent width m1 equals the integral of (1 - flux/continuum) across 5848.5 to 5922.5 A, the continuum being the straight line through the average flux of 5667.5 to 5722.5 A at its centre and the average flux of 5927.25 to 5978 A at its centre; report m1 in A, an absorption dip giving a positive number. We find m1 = 1.87 A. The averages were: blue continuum 135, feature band 131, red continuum 134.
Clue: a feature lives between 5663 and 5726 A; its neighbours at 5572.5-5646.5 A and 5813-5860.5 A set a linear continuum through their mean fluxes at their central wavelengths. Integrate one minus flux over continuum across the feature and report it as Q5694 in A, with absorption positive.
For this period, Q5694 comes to 0.16 A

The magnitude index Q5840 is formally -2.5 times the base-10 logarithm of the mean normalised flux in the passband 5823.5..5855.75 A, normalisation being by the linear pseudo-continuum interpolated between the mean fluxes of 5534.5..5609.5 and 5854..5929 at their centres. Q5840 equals -0.06 mag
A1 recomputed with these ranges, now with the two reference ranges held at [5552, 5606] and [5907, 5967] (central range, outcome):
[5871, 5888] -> -0.04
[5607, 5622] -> 0.05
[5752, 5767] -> 0.01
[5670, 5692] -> -0.03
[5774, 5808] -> -0.03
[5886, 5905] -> 0.11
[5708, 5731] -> 0.01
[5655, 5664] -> 0.02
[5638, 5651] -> 0.00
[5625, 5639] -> -0.05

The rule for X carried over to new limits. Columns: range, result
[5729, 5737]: 138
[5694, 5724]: 133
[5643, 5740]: 135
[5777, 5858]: 138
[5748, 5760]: 135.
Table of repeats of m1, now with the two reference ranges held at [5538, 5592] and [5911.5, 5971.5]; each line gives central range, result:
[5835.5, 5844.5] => -0.4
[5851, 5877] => -0.6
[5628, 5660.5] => -0.6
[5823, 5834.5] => -0.6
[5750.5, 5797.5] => 0.0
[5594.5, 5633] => 1.0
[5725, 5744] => -0.4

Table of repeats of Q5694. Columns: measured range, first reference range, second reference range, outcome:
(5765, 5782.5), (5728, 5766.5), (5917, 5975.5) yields 0.2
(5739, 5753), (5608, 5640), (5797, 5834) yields 0.1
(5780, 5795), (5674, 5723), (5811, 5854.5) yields 0.4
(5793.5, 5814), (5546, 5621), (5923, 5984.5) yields -0.8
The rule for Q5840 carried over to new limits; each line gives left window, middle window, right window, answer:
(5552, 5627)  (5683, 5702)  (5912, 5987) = -0.026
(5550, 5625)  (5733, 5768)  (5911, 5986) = -0.026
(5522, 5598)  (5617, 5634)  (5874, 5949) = -0.018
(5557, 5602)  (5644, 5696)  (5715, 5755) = 0.001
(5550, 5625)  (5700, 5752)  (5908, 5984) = -0.014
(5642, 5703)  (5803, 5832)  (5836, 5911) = -0.058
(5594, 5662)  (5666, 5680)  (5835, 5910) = -0.038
